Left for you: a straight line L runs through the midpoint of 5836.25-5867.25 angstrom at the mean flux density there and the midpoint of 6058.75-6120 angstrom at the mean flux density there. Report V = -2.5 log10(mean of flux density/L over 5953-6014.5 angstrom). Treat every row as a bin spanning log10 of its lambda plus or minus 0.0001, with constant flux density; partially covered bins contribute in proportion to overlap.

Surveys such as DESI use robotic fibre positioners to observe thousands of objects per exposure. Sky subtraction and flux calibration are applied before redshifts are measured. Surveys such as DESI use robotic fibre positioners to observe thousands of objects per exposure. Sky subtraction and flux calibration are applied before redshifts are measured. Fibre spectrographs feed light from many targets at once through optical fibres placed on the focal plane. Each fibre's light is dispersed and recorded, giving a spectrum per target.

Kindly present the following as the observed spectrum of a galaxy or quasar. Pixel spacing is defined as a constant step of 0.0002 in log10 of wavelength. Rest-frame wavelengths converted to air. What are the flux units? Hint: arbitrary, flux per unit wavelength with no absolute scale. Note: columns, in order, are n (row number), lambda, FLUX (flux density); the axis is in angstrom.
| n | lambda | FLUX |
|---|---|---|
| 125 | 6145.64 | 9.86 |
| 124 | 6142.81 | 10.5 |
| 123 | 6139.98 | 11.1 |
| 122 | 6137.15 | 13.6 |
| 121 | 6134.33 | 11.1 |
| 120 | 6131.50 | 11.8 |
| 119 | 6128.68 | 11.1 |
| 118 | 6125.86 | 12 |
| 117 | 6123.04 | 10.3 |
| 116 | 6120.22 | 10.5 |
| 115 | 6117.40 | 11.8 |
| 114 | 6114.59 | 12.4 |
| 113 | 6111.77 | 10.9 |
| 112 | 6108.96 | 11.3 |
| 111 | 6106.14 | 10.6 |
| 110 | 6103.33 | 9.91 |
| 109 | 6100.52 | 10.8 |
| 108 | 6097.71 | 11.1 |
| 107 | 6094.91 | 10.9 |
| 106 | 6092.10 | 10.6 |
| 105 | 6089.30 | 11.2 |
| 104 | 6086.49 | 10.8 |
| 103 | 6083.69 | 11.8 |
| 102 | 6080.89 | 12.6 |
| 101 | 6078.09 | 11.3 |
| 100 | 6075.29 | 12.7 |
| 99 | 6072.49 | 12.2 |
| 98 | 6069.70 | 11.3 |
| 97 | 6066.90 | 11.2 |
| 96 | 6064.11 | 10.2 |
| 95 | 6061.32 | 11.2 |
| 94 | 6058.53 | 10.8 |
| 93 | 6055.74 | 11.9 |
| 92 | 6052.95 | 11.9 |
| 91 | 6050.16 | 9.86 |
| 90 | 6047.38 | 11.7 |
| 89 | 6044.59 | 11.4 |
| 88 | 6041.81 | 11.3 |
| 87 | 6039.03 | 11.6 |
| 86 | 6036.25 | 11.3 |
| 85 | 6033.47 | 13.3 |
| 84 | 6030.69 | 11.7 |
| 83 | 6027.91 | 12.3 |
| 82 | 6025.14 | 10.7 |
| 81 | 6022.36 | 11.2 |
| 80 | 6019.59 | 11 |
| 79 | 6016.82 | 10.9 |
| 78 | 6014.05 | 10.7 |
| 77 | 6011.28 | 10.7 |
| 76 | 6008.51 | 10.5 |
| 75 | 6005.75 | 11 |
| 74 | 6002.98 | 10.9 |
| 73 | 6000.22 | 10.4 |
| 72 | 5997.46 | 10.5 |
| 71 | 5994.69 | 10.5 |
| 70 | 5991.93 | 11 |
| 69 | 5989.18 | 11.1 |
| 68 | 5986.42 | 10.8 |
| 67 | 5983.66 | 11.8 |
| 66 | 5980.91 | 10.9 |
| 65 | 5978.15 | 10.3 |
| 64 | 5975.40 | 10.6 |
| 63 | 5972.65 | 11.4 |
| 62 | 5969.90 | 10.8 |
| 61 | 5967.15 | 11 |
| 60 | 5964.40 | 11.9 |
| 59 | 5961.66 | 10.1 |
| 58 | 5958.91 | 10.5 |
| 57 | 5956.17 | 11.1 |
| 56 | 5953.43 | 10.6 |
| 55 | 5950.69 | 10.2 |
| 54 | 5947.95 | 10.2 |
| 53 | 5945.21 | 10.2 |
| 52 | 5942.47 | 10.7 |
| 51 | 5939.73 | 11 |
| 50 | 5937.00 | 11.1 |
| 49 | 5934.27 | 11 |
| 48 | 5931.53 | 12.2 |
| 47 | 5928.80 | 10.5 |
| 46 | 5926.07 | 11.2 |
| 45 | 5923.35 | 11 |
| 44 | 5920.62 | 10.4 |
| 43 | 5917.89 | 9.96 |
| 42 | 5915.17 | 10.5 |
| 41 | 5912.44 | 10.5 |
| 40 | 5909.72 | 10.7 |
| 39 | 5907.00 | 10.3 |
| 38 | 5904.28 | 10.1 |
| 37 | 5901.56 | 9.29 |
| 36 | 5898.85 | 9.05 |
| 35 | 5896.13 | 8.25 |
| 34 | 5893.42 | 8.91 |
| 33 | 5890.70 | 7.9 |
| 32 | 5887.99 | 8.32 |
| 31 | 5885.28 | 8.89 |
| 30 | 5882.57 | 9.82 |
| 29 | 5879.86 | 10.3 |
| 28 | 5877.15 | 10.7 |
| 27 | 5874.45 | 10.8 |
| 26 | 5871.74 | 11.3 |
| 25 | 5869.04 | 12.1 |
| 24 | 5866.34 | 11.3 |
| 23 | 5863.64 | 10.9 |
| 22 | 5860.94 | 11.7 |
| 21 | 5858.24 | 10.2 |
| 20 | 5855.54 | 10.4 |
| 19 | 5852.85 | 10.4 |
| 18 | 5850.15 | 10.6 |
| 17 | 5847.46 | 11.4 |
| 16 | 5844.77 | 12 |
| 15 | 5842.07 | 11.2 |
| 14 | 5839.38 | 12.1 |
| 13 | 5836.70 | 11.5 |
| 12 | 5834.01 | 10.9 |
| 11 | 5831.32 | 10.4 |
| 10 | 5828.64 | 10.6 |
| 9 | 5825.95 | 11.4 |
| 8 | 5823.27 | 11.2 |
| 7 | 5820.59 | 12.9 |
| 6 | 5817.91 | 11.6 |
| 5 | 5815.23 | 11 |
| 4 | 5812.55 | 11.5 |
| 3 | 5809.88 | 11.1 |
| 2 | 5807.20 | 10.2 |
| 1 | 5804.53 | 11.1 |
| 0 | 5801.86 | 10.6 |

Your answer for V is 0.04 mag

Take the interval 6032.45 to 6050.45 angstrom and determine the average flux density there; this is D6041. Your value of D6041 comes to 11.6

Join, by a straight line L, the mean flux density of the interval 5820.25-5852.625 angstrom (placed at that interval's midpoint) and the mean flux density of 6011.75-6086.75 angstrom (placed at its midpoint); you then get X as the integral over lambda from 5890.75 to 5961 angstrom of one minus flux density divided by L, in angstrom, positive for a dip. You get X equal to 6.3 angstrom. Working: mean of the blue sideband 11.3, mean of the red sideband 11.4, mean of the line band 10.3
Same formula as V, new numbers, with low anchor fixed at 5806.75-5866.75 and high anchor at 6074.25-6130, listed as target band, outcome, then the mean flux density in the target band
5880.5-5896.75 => 0.26 mag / 8.77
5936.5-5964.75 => 0.05 mag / 10.6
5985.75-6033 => 0.02 mag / 11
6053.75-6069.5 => 0.01 mag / 11.1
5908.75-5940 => 0.03 mag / 10.8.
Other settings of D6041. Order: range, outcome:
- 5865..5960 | 10.3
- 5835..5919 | 10.4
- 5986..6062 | 11.2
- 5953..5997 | 10.9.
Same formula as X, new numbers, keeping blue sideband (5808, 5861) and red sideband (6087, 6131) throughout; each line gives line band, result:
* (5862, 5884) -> 0.5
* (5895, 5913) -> 2.3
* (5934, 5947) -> 0.4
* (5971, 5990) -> 0.2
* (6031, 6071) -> -1.1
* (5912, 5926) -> 0.8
